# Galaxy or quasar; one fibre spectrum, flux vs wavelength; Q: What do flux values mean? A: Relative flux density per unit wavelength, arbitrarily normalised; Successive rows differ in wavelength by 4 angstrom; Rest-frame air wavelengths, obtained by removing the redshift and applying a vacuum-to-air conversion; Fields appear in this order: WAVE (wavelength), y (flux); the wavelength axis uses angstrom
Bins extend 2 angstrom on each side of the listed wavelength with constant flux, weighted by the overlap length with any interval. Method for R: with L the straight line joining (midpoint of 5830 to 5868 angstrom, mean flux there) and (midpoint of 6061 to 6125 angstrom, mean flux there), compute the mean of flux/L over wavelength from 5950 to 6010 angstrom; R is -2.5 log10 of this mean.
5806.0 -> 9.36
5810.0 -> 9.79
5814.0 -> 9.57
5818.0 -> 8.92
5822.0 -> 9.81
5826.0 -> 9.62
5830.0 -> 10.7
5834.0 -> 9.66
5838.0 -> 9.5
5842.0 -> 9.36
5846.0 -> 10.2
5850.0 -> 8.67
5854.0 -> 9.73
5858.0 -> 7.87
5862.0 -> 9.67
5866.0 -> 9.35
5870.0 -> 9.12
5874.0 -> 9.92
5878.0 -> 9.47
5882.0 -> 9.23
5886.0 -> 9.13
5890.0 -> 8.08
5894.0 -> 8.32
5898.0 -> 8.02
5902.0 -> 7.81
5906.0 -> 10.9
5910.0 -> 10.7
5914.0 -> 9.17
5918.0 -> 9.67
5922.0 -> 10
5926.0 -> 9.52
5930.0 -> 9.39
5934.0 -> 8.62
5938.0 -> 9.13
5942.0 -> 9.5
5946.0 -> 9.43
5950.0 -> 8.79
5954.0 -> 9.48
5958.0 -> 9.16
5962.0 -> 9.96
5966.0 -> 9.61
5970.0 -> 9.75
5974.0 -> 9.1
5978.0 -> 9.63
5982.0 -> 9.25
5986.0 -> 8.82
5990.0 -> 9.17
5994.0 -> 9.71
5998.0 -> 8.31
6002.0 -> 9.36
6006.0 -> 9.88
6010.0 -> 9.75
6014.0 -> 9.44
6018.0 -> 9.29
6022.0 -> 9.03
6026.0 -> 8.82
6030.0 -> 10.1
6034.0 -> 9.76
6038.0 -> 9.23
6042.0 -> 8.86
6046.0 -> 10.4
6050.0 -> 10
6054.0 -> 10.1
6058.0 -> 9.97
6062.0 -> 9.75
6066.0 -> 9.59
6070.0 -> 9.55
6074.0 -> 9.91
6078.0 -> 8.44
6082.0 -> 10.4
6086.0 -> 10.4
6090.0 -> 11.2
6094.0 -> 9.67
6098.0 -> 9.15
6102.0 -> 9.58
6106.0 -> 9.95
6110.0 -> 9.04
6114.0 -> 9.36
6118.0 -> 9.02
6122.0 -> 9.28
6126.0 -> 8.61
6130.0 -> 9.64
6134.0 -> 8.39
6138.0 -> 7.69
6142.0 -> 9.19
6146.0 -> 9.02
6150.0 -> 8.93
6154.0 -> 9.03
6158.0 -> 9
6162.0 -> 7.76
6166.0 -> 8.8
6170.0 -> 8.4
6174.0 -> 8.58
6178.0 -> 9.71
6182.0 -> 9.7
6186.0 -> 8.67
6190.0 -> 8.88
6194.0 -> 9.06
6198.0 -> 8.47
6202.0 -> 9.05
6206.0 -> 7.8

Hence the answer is 0.02 mag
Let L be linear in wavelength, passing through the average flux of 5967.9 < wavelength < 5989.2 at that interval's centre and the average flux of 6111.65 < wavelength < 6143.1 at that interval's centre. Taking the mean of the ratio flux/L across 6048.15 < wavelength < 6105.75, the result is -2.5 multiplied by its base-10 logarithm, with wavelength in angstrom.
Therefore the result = -0.09 mag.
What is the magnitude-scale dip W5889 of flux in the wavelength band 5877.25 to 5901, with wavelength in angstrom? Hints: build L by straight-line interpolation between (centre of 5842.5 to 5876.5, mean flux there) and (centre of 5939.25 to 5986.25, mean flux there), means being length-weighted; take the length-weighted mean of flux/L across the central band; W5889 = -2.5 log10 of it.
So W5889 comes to 0.09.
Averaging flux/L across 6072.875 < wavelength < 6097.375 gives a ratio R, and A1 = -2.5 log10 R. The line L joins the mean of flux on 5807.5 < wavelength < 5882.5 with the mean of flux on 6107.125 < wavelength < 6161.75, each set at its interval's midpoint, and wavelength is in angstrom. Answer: -0.108 mag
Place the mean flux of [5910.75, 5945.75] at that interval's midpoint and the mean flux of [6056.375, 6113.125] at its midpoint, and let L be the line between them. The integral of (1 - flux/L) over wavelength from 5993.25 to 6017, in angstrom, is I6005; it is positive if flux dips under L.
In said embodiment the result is 0.5 angstrom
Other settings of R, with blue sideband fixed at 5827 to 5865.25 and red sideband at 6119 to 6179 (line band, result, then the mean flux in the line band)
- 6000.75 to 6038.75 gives -0.05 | 9.48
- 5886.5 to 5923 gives 0.02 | 9.16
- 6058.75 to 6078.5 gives -0.07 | 9.56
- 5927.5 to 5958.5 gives 0.01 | 9.19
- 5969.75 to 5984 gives -0.02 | 9.39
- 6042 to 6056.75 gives -0.11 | 9.98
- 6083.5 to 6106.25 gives -0.13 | 10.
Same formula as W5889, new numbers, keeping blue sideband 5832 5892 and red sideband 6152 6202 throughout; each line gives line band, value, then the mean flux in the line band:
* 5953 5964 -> -0.047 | 9.54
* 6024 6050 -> -0.062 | 9.56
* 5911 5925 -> -0.057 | 9.68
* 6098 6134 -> -0.038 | 9.25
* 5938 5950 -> -0.017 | 9.3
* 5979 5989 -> -0.001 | 9.11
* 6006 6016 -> -0.068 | 9.65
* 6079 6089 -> -0.148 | 10.3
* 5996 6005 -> 0.016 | 8.95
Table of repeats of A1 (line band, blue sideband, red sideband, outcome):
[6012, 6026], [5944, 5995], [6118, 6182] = 0.00 mag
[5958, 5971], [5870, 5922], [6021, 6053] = -0.03 mag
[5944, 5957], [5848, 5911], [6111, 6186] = -0.02 mag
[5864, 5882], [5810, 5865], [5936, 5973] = 0.00 mag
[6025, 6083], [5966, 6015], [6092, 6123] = -0.03 mag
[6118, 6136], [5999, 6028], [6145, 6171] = -0.02 mag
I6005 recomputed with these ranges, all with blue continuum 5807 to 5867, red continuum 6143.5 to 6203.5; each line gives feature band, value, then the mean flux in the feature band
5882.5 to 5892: 0.7 angstrom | 8.7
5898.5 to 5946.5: -0.5 angstrom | 9.44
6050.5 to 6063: -1.2 angstrom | 9.96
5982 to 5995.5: 0.0 angstrom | 9.22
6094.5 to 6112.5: -0.9 angstrom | 9.45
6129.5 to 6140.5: 0.6 angstrom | 8.46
